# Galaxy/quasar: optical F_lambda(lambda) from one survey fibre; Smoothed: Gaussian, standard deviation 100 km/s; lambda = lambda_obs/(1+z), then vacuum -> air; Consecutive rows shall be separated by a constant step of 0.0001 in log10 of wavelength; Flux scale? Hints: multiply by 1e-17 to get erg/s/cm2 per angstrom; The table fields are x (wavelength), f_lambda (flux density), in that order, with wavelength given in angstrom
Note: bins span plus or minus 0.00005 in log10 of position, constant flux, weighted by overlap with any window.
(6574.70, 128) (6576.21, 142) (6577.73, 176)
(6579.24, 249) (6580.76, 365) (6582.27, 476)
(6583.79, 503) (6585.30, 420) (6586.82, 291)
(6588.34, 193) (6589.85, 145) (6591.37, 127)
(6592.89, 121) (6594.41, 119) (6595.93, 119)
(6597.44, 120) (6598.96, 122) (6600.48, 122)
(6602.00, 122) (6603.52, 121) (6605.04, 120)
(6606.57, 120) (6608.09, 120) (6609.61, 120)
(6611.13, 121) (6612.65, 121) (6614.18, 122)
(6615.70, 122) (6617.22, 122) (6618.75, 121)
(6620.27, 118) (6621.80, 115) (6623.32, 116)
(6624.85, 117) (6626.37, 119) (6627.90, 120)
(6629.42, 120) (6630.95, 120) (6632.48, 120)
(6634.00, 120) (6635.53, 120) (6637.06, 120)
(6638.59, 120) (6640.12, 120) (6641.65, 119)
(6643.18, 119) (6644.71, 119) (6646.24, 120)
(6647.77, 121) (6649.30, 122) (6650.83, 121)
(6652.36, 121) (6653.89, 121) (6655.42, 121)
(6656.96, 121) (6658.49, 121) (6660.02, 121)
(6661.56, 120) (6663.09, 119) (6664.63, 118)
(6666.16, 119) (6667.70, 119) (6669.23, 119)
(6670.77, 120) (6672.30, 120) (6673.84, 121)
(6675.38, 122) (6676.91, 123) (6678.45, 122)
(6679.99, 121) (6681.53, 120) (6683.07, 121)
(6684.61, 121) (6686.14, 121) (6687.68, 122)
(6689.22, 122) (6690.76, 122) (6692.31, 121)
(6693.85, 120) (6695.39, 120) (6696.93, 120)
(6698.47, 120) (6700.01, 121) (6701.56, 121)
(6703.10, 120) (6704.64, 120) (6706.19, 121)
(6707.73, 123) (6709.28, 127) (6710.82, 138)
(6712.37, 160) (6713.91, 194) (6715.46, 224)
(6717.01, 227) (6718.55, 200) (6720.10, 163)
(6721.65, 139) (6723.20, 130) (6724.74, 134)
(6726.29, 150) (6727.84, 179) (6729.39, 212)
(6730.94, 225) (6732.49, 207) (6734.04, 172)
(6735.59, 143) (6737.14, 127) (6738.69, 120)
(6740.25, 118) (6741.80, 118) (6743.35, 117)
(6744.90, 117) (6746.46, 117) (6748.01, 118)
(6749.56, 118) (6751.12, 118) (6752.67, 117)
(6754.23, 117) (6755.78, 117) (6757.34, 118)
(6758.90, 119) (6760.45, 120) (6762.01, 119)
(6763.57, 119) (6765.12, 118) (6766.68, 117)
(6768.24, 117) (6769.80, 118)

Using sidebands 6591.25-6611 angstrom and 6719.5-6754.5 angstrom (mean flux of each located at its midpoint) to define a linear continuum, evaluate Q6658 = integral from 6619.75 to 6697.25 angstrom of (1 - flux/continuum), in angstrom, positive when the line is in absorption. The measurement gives 5.9 angstrom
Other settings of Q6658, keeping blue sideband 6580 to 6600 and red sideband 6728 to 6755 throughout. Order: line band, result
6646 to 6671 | 9.52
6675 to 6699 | 7.47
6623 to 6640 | 7.41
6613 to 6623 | 4.56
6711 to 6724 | -1.75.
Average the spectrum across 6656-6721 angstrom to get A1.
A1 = 132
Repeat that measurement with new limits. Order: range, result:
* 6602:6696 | 120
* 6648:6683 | 121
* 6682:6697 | 121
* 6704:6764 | 144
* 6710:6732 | 177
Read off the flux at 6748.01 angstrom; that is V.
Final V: 118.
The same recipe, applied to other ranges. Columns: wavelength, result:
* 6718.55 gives 200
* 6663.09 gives 119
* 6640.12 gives 120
